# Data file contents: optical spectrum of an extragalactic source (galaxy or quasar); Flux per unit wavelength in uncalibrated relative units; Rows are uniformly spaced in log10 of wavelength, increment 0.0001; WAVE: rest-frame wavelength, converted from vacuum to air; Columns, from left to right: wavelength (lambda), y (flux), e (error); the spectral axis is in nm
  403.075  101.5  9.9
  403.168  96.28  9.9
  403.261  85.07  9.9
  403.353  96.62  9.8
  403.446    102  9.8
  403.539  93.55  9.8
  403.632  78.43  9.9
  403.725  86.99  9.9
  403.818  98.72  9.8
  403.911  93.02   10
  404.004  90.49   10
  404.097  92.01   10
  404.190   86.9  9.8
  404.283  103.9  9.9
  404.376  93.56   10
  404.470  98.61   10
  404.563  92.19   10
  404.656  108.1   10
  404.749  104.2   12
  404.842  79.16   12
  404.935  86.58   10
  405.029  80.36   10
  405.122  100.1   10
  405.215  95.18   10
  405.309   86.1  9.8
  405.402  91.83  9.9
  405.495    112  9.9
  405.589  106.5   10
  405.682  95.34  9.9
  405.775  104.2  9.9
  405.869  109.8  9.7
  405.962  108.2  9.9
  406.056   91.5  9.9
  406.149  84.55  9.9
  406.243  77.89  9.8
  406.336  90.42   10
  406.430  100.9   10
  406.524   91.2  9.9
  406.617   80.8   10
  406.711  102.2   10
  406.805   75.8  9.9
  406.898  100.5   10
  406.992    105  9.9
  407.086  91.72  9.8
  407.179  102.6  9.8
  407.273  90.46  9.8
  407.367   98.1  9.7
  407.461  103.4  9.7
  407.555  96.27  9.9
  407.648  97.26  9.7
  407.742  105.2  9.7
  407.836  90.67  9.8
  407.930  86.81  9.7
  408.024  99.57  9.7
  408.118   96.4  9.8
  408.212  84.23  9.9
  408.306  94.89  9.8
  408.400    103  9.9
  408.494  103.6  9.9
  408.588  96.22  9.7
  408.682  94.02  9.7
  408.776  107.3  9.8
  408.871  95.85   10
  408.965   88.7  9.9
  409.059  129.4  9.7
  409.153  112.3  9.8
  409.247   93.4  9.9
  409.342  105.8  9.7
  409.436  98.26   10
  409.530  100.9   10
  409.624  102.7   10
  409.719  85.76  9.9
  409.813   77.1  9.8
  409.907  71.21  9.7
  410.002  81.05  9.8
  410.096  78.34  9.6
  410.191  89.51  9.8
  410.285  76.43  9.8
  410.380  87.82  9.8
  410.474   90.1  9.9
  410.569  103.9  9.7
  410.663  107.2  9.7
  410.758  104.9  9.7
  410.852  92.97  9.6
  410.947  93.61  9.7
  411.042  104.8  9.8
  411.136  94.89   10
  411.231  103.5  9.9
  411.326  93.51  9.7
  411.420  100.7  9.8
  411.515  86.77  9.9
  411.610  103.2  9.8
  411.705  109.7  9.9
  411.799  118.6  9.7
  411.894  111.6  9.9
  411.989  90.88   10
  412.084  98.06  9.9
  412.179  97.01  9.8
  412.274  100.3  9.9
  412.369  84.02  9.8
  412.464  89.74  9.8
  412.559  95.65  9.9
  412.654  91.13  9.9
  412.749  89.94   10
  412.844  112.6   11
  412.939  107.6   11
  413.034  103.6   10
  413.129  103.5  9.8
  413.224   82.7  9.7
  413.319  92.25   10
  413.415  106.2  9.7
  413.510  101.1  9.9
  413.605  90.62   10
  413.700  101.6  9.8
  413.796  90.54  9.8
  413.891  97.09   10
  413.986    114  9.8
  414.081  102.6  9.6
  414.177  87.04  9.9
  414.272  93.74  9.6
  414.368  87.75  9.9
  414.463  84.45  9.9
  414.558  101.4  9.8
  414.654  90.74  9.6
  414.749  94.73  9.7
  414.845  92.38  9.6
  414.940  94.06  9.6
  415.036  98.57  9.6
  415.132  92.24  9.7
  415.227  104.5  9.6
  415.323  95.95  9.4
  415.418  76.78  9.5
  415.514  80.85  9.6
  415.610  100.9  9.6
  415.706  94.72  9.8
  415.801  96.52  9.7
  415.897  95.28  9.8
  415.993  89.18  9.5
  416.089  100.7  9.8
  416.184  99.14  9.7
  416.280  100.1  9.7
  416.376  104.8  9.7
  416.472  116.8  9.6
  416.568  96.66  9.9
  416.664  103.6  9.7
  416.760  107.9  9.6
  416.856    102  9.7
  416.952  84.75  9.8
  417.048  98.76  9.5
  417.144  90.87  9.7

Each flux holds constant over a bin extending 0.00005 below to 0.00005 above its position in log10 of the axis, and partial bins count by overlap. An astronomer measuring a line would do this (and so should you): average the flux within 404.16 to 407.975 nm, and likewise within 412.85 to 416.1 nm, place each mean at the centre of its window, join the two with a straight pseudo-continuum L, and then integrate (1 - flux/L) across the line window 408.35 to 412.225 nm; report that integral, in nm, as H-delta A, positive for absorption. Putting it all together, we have -0.07 nm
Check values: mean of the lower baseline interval 95.3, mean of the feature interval 97.2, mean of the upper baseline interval 95.6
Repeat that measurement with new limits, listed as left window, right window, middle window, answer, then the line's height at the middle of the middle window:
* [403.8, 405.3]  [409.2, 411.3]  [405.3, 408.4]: -0.08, 93.3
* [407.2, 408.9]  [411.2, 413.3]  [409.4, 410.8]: 0.11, 97.8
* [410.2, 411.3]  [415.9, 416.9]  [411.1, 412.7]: -0.02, 97.2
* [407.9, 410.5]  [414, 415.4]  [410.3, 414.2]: -0.17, 94.2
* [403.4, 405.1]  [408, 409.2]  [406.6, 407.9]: 0.03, 98.1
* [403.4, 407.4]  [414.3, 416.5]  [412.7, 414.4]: -0.06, 95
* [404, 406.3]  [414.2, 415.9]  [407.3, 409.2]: -0.09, 94.5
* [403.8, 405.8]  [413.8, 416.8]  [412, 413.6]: -0.01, 96.2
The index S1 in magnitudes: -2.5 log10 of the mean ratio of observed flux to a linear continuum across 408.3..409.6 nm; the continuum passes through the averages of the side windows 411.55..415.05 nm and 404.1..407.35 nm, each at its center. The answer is -0.06 mag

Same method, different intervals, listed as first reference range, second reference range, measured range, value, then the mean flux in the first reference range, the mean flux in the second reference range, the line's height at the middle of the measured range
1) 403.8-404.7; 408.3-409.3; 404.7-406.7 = 0.04 mag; 95.6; 102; 97.6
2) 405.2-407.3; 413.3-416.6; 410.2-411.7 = -0.01 mag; 95.5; 96.2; 95.9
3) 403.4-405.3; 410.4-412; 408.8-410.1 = 0.04 mag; 93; 101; 98.7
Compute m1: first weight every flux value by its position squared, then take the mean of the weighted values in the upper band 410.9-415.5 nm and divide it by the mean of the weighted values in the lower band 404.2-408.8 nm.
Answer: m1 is 1.05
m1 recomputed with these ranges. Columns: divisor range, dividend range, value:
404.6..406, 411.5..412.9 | 1.05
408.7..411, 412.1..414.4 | 1.04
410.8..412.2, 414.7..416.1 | 0.95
